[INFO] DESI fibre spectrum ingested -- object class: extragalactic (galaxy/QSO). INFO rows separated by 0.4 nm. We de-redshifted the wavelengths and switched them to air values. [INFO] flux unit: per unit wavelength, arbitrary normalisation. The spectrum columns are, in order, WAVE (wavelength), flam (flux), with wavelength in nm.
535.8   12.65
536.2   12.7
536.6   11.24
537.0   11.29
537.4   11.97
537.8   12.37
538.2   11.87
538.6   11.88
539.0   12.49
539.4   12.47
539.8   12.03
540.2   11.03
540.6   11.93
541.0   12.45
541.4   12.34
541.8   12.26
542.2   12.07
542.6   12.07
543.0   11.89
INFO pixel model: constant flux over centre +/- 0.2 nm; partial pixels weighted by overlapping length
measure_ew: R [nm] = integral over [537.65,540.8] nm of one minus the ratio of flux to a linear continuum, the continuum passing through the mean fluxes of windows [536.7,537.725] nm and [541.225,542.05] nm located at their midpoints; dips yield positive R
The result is -0.01 nm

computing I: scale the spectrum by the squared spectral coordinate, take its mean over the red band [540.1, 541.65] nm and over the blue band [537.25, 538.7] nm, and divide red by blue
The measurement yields 1.01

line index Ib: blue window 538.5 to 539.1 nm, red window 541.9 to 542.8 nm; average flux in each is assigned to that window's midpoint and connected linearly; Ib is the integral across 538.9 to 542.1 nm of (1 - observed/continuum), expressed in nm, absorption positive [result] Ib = 0.01 nm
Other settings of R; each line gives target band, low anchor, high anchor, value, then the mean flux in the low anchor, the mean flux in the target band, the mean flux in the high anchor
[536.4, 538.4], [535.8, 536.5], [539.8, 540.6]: 0.07 nm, 12.5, 11.7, 11.5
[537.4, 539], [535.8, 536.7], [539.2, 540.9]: -0.01 nm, 12.2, 12.1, 11.9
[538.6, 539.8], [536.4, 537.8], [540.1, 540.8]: -0.08 nm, 11.6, 12.3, 11.5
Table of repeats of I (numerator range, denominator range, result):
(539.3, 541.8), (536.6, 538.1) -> 1.03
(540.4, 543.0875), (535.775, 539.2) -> 1.03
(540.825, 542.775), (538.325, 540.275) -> 1.03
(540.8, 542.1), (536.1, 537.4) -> 1.07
